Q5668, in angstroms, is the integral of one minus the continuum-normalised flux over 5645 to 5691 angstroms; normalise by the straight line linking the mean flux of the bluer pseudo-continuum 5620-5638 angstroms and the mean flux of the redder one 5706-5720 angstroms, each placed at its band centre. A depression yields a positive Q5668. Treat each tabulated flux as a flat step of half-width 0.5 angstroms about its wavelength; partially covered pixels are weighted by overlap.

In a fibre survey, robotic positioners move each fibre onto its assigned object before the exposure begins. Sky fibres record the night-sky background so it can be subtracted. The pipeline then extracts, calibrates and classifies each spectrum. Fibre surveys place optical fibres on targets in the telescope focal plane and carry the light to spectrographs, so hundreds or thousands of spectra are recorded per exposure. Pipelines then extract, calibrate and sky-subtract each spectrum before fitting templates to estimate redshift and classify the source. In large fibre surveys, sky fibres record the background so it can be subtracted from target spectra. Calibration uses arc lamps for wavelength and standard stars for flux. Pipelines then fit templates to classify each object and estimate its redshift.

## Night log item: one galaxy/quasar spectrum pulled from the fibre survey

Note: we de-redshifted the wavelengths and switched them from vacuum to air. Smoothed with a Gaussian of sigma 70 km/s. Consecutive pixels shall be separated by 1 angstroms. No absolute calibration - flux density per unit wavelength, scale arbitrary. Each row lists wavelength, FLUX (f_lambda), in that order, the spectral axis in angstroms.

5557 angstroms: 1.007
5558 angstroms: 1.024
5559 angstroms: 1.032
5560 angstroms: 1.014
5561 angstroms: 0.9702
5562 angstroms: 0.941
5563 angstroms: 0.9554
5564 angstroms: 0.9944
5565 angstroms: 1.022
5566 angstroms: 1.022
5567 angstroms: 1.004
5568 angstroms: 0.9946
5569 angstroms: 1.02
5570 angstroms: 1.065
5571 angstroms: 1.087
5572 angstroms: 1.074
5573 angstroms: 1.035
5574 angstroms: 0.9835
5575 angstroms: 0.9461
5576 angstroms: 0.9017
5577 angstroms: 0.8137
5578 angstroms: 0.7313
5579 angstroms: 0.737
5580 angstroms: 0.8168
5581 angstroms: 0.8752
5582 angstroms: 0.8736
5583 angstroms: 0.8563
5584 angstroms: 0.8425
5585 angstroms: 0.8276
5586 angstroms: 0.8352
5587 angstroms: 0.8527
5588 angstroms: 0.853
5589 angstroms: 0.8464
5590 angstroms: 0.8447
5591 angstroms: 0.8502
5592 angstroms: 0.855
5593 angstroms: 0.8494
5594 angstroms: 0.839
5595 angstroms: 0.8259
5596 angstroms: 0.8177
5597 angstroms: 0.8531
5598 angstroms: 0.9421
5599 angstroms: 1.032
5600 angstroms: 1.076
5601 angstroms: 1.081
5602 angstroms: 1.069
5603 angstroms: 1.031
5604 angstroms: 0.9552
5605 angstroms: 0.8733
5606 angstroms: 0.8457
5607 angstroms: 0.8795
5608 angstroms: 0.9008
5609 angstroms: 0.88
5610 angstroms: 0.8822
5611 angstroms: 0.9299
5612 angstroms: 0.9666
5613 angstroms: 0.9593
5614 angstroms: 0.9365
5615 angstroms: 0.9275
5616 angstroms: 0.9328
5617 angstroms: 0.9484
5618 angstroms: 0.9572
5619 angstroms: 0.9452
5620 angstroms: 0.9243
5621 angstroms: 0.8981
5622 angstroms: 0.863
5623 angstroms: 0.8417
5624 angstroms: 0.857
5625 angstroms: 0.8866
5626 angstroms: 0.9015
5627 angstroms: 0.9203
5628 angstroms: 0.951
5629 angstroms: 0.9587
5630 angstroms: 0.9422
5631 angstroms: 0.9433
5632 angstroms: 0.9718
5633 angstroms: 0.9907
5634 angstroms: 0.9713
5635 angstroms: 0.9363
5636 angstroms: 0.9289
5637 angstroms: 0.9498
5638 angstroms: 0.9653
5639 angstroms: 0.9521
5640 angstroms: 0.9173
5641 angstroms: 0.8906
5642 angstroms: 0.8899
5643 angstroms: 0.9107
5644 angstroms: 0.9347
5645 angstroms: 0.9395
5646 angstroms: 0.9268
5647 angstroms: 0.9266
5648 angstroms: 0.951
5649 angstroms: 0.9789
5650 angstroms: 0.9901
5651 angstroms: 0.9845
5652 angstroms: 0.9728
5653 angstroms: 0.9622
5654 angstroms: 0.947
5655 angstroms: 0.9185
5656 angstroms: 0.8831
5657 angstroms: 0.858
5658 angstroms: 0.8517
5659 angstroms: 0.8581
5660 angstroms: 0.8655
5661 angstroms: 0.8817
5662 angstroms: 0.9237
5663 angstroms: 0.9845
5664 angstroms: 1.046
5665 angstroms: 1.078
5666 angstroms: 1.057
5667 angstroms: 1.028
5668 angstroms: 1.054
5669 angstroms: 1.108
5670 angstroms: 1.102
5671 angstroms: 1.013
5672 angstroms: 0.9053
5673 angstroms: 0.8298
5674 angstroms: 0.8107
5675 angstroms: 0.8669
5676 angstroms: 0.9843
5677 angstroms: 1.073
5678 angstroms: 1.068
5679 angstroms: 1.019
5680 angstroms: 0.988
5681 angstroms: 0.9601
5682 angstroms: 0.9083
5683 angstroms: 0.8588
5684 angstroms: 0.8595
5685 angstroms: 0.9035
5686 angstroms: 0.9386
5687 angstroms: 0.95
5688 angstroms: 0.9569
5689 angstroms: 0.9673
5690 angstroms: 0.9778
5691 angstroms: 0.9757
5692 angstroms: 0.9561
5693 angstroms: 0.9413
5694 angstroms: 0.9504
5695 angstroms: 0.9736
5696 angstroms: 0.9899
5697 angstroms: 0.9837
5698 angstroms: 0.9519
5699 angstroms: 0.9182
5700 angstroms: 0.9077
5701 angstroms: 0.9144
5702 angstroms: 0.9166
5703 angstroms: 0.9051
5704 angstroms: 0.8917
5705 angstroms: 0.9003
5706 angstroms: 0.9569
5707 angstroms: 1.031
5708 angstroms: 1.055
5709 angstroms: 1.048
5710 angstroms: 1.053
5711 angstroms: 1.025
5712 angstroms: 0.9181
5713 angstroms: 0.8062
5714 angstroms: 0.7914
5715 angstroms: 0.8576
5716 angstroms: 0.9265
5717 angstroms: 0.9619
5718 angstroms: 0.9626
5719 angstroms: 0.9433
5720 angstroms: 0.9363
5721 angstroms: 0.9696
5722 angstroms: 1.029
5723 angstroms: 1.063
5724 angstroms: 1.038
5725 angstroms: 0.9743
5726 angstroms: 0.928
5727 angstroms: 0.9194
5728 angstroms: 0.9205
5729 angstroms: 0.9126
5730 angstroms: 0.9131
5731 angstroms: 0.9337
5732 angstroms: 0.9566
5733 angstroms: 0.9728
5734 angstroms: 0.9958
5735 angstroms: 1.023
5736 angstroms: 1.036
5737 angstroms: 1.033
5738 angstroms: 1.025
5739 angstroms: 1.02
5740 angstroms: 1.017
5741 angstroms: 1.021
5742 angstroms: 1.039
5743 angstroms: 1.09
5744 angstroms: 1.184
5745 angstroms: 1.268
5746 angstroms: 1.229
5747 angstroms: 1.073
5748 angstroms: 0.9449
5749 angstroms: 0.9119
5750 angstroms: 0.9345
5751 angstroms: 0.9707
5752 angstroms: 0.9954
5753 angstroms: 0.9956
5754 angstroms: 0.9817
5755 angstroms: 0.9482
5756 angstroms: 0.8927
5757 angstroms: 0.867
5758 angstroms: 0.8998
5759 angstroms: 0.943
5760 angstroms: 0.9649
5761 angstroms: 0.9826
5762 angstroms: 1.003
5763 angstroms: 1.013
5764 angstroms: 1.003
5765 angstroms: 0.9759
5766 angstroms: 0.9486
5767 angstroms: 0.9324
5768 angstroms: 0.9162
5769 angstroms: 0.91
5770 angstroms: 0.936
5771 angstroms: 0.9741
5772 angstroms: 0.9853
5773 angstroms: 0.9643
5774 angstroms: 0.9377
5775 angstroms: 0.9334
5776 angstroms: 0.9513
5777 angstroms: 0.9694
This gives -0.9 angstroms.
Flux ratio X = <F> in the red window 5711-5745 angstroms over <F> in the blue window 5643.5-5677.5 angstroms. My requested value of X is 1.0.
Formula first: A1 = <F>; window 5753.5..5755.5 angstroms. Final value 0.965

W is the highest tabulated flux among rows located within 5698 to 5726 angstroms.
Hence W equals 1.063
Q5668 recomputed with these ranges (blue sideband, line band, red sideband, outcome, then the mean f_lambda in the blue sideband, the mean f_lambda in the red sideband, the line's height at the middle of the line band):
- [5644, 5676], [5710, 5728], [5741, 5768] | 0.6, 0.952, 0.999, 0.981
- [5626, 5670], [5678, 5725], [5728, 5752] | 1.8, 0.952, 1.02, 0.991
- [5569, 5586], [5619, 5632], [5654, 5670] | 0.4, 0.906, 0.964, 0.939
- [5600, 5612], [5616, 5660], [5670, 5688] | 0.8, 0.946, 0.943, 0.944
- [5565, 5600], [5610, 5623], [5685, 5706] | -0.2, 0.904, 0.943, 0.916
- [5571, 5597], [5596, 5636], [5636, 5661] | -1.8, 0.867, 0.925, 0.896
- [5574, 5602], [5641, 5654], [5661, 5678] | 0.2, 0.875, 0.991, 0.959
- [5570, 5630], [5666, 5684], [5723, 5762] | -0.4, 0.908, 0.995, 0.954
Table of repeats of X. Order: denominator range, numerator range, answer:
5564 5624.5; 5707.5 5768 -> 1.07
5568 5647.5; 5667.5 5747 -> 1.06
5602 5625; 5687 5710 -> 1.05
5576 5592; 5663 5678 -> 1.20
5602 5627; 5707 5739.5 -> 1.06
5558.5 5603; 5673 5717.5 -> 1.02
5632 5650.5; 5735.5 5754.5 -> 1.10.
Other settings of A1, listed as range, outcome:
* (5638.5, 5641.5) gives 0.92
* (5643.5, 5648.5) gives 0.936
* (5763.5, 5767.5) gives 0.965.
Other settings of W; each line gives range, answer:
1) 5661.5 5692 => 1.108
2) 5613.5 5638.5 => 0.9907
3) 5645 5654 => 0.9901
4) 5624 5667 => 1.078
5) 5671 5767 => 1.268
